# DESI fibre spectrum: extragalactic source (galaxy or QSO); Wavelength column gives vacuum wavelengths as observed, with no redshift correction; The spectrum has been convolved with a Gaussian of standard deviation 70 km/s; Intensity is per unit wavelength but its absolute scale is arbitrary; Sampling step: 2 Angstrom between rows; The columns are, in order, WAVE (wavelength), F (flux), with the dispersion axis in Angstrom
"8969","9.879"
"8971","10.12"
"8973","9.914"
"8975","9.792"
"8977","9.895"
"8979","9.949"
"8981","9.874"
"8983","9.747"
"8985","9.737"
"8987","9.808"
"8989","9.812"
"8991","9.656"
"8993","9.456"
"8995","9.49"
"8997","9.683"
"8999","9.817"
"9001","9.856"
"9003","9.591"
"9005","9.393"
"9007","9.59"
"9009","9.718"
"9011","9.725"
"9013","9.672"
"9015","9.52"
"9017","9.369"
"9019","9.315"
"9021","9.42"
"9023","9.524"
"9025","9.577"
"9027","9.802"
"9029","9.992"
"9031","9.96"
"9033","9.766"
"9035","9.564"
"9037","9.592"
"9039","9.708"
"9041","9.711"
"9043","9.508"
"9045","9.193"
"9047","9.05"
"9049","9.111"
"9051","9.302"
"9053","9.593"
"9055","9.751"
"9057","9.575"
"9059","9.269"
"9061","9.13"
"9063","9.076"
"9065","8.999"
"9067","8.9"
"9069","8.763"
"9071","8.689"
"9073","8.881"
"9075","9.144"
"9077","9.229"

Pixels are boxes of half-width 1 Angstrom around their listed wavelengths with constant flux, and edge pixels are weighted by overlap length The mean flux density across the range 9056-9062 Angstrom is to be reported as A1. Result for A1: 9.32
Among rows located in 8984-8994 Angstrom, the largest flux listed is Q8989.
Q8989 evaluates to 9.812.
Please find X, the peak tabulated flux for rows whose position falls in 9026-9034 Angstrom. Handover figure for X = 9.992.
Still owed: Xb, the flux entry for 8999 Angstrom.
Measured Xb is 9.817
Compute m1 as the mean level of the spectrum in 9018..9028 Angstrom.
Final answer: 9.53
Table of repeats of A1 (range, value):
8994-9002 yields 9.71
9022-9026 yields 9.55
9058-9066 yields 9.12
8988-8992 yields 9.73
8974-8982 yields 9.88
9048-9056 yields 9.44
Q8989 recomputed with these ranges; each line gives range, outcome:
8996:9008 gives 9.856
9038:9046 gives 9.711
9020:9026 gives 9.577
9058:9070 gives 9.269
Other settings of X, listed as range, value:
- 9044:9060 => 9.751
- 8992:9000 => 9.817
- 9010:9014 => 9.725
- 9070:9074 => 8.881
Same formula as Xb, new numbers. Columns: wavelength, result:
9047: 9.05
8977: 9.895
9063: 9.076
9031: 9.96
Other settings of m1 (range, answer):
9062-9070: 8.93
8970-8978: 9.93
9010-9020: 9.52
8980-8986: 9.79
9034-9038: 9.58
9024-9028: 9.69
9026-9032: 9.92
